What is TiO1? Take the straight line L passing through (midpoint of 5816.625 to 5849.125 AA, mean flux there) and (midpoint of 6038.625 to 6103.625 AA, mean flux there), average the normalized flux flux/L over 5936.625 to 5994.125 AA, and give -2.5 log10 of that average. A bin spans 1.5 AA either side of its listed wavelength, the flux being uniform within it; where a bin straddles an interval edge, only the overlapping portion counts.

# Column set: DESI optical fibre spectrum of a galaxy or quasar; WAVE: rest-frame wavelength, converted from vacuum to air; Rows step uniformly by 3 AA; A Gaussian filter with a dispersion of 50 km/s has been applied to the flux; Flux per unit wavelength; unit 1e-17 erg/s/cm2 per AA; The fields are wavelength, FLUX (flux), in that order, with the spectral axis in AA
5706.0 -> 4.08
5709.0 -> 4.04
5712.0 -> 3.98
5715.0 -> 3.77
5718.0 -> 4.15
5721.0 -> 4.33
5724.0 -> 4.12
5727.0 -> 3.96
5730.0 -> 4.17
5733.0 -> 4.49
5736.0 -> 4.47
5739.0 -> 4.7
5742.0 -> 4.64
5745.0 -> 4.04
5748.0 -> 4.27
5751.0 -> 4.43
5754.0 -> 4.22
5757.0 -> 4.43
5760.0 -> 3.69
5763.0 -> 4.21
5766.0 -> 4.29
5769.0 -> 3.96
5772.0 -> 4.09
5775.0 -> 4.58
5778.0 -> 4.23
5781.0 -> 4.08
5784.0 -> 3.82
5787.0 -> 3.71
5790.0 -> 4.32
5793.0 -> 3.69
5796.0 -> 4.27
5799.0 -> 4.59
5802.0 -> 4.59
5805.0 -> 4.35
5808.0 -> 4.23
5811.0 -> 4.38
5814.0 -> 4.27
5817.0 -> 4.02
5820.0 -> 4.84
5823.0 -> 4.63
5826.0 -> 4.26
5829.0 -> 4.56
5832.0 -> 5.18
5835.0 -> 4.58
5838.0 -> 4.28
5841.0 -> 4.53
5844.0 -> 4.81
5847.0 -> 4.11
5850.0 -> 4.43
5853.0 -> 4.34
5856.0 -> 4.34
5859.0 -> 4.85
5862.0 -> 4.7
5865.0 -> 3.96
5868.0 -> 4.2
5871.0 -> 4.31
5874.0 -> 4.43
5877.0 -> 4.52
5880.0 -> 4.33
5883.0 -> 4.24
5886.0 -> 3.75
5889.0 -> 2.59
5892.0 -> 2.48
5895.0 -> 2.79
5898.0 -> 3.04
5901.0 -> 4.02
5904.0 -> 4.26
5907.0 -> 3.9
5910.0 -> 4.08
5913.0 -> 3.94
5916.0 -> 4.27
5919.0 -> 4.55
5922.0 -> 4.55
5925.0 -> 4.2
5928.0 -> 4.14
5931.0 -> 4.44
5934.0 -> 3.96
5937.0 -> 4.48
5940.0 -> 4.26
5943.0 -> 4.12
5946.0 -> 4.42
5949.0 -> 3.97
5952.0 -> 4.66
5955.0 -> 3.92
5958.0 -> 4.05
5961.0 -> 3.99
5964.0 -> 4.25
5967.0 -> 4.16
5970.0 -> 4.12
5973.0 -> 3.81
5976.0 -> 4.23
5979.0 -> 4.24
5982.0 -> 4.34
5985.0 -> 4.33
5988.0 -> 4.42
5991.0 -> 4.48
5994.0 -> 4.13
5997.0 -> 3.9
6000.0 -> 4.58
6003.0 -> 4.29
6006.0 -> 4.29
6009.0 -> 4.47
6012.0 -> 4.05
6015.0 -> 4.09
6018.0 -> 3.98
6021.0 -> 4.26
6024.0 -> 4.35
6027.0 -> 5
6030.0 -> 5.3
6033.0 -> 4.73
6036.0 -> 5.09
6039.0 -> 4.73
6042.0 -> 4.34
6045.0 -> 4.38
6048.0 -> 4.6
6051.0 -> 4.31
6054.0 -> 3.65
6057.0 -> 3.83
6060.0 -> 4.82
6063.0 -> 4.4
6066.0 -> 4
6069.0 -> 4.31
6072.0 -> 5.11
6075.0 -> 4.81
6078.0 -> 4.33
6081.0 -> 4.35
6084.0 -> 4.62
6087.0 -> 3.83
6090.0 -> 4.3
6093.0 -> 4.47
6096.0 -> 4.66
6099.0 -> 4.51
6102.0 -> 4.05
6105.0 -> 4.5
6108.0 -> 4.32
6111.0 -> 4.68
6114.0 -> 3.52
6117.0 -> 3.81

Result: 0.06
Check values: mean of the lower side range 4.54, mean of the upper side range 4.38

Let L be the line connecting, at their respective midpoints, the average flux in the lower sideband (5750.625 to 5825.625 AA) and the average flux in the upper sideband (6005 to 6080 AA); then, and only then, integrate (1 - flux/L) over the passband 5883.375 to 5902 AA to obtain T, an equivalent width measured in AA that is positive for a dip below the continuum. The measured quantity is 5.0 AA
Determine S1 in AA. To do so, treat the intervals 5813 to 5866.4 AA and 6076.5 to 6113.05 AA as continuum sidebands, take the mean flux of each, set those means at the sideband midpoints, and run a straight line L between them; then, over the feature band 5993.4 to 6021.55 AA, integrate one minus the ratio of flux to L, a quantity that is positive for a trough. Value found 1.3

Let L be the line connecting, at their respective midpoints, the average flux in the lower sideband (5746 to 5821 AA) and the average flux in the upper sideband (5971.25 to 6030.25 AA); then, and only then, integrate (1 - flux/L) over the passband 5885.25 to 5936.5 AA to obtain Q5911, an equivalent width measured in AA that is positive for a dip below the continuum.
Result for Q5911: 5.2 AA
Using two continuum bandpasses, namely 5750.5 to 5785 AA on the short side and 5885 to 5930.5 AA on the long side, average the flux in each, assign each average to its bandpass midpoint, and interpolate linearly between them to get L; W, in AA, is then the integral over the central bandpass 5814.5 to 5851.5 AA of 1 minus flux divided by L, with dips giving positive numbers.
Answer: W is -4.9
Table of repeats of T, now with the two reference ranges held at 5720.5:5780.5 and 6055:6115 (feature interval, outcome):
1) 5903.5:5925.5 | 0.5 AA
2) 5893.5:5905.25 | 2.2 AA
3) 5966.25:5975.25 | 0.6 AA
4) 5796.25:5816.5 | -0.4 AA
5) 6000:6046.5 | -1.5 AA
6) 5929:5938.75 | 0.1 AA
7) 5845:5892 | 1.6 AA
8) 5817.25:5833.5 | -1.3 AA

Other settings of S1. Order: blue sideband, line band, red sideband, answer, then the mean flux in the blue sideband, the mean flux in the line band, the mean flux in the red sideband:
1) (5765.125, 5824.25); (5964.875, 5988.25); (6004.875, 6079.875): 1.1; 4.24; 4.2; 4.45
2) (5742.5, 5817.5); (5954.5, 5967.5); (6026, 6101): 0.9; 4.2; 4.08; 4.49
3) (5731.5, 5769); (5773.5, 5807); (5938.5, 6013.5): 0.7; 4.31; 4.2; 4.22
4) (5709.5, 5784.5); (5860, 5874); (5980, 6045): -0.1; 4.21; 4.33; 4.43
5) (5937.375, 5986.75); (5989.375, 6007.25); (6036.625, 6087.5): -0.1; 4.19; 4.28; 4.4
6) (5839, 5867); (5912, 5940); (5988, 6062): 0.9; 4.44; 4.29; 4.4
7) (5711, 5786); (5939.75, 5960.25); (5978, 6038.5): 0.9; 4.2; 4.19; 4.42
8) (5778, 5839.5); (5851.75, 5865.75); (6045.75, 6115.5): -0.4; 4.33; 4.47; 4.35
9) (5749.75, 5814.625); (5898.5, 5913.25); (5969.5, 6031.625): 1.0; 4.2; 3.98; 4.32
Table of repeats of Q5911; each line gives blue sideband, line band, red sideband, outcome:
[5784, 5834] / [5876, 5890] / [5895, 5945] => 0.9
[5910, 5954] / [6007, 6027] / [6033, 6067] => 0.5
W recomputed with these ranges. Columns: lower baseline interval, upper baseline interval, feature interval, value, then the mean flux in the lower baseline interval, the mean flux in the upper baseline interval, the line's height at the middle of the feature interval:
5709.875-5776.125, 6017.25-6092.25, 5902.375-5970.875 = 2.6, 4.22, 4.46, 4.37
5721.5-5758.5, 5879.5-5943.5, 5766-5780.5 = 0.1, 4.33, 3.92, 4.25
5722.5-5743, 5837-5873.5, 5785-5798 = 1.1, 4.36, 4.41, 4.38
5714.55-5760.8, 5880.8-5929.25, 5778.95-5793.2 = 0.6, 4.26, 3.81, 4.13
